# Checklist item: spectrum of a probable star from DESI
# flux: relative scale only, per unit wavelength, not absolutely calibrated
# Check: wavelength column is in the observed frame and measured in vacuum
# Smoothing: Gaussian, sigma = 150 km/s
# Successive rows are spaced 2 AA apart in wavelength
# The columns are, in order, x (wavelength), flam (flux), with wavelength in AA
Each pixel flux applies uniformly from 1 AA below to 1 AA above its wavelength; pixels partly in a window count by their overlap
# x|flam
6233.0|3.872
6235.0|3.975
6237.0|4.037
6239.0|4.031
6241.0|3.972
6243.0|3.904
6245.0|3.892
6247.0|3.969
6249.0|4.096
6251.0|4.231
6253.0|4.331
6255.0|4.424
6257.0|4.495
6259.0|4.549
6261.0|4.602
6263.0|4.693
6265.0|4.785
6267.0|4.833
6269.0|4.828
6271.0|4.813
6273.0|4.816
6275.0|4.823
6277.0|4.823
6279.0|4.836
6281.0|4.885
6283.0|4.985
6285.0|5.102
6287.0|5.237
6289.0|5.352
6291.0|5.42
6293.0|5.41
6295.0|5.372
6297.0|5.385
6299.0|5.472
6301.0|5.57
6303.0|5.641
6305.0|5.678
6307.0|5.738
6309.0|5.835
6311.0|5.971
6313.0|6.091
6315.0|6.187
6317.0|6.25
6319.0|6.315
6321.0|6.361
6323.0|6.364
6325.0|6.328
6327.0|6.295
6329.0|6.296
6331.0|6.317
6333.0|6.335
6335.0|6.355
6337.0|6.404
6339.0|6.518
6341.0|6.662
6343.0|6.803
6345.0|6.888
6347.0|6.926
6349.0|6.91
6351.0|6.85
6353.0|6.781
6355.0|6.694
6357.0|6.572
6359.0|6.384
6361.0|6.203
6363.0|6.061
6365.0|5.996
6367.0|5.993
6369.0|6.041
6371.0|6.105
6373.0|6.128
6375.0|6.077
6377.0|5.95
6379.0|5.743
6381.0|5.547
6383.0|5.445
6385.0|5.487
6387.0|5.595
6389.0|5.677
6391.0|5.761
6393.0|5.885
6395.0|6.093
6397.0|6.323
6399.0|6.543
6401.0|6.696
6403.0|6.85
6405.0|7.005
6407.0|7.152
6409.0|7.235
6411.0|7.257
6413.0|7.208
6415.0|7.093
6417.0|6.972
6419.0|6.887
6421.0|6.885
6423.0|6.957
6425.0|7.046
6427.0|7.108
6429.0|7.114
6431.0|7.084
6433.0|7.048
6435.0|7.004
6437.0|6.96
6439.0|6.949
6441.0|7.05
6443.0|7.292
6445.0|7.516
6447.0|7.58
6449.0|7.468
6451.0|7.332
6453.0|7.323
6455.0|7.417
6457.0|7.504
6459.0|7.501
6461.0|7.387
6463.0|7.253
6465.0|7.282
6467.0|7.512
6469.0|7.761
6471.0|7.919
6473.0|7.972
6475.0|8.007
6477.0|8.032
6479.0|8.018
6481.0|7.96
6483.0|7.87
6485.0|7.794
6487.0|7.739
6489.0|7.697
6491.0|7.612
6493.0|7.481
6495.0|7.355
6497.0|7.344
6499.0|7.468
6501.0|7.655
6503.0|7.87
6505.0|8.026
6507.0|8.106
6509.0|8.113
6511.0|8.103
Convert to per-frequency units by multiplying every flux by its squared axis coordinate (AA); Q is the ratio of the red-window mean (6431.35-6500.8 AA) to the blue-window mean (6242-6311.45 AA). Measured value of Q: 1.62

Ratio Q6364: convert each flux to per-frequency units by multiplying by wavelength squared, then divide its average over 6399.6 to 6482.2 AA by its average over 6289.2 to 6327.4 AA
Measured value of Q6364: 1.30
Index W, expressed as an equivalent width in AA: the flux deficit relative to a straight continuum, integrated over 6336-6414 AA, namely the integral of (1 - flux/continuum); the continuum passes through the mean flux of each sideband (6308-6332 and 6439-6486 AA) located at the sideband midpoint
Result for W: 4.3 AA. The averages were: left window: 6.22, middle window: 6.37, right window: 7.58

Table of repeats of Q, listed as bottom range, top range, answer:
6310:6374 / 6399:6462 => 1.15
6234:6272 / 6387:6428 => 1.62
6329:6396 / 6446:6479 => 1.26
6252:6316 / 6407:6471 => 1.47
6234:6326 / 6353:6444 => 1.34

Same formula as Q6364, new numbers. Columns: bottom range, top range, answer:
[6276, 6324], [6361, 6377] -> 1.11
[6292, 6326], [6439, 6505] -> 1.36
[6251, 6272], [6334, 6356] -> 1.49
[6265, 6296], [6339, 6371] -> 1.32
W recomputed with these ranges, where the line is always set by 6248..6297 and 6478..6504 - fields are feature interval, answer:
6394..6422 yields -1.1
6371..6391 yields 1.6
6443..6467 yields -0.7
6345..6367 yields -2.3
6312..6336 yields -3.4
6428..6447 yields -0.4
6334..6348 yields -2.3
